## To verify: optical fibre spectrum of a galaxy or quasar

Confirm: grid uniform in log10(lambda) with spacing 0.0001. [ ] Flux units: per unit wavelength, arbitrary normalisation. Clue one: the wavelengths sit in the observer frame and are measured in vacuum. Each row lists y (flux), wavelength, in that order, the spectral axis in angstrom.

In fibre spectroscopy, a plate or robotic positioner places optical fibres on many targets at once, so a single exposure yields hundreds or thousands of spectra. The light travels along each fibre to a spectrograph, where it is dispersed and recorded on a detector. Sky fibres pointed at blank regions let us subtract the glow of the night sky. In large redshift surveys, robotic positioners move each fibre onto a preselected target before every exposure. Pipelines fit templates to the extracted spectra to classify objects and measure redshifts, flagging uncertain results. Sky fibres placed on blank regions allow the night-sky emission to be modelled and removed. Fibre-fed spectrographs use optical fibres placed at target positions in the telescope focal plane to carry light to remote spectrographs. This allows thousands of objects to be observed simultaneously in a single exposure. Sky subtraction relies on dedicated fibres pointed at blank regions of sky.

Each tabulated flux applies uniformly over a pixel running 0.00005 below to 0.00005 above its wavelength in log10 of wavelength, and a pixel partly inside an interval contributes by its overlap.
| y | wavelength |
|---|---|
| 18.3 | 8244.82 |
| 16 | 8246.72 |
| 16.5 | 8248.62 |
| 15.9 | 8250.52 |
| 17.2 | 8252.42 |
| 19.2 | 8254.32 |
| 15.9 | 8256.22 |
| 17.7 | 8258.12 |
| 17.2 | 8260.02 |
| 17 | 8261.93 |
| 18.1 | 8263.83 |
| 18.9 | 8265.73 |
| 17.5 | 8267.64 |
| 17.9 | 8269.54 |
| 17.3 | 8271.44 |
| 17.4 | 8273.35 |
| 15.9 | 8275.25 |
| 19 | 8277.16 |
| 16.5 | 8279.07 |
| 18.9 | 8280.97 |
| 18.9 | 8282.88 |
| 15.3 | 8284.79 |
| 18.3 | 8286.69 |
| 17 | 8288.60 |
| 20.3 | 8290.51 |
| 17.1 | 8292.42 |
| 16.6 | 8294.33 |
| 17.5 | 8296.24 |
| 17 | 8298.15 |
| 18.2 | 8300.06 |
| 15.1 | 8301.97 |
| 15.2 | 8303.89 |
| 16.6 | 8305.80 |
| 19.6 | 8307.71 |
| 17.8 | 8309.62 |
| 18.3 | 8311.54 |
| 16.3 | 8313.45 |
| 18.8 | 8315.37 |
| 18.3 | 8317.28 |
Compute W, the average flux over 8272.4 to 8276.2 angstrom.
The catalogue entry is 16.7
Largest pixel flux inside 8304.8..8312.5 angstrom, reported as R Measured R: 19.6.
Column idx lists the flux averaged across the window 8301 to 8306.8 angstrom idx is 15.7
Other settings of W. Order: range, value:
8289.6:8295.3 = 18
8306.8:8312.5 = 18.6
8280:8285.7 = 17.7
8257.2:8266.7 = 17.8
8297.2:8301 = 17.6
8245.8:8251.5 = 16.1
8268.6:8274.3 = 17.5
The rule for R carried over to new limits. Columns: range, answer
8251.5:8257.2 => 19.2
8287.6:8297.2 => 20.3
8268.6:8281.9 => 19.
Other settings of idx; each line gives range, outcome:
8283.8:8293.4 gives 17.6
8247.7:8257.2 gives 16.9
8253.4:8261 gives 17.5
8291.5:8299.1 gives 17.1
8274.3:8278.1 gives 17.4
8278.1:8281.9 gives 17.7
